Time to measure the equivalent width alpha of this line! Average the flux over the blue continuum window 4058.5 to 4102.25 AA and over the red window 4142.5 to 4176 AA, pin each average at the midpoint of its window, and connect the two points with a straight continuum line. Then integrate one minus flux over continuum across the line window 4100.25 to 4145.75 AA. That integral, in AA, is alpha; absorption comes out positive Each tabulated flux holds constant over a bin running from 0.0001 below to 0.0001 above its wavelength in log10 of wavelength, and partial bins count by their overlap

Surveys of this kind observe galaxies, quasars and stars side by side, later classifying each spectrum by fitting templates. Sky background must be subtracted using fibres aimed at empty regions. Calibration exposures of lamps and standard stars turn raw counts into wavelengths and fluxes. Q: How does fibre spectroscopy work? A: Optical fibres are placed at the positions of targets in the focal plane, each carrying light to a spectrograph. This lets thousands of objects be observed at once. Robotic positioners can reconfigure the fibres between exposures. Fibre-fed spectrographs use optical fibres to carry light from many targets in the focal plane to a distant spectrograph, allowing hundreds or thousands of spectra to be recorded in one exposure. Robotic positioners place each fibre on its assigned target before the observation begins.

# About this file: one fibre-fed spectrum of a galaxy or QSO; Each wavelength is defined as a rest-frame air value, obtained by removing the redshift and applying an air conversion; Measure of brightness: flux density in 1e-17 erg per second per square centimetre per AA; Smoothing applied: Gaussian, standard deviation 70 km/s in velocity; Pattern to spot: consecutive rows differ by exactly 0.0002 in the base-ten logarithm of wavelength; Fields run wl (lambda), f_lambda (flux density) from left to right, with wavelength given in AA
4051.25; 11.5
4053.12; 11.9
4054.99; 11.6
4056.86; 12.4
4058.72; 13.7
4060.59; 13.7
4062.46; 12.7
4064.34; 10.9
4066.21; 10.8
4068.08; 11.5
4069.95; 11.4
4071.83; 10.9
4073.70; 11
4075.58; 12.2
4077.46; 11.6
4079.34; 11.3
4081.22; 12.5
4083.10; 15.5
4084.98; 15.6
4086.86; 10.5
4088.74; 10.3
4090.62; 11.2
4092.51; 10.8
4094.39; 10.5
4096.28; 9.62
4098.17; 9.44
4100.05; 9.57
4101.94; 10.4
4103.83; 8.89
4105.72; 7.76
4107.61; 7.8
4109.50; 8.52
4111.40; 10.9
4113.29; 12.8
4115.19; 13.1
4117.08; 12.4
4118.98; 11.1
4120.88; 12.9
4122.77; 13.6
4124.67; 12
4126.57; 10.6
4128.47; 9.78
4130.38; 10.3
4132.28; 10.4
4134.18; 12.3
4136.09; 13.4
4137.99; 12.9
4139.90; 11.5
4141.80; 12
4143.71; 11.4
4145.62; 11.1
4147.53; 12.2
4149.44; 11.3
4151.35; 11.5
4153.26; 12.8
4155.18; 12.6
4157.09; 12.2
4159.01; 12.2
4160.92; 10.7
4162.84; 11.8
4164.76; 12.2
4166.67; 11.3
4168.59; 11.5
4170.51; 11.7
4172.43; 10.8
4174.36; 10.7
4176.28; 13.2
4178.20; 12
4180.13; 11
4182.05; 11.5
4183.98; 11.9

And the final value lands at 1.9 AA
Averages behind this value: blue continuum 11.5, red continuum 11.7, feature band 11.1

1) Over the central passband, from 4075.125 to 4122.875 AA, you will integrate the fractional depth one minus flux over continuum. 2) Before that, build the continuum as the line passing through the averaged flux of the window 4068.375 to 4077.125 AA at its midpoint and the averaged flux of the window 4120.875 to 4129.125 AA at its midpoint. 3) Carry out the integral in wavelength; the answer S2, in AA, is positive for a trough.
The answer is 1.78 AA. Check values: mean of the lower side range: 11.4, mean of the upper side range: 11.7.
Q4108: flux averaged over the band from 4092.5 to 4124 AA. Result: 10.6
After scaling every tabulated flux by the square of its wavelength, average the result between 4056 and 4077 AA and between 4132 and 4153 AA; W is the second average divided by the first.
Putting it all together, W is 1.0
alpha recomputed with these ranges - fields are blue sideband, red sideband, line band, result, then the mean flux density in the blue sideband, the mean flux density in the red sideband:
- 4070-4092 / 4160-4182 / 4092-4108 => 3.3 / 12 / 11.5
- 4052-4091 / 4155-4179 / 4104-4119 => 1.9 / 12.1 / 11.7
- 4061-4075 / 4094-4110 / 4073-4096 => -3.4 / 11.4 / 9.14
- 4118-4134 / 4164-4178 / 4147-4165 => -0.6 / 11.4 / 11.6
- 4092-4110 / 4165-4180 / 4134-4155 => -2.6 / 9.32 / 11.6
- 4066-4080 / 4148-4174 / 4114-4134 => -0.2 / 11.4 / 11.7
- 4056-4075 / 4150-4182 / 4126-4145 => 0.5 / 11.9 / 11.7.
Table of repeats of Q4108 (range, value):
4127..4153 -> 11.6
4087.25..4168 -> 11.2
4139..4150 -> 11.6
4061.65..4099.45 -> 11.5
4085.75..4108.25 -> 9.8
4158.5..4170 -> 11.6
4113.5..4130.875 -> 11.8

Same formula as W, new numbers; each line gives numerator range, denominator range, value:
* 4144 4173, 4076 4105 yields 1.09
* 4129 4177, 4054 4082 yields 1.03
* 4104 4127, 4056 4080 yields 0.96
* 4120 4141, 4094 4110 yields 1.31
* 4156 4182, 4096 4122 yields 1.15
